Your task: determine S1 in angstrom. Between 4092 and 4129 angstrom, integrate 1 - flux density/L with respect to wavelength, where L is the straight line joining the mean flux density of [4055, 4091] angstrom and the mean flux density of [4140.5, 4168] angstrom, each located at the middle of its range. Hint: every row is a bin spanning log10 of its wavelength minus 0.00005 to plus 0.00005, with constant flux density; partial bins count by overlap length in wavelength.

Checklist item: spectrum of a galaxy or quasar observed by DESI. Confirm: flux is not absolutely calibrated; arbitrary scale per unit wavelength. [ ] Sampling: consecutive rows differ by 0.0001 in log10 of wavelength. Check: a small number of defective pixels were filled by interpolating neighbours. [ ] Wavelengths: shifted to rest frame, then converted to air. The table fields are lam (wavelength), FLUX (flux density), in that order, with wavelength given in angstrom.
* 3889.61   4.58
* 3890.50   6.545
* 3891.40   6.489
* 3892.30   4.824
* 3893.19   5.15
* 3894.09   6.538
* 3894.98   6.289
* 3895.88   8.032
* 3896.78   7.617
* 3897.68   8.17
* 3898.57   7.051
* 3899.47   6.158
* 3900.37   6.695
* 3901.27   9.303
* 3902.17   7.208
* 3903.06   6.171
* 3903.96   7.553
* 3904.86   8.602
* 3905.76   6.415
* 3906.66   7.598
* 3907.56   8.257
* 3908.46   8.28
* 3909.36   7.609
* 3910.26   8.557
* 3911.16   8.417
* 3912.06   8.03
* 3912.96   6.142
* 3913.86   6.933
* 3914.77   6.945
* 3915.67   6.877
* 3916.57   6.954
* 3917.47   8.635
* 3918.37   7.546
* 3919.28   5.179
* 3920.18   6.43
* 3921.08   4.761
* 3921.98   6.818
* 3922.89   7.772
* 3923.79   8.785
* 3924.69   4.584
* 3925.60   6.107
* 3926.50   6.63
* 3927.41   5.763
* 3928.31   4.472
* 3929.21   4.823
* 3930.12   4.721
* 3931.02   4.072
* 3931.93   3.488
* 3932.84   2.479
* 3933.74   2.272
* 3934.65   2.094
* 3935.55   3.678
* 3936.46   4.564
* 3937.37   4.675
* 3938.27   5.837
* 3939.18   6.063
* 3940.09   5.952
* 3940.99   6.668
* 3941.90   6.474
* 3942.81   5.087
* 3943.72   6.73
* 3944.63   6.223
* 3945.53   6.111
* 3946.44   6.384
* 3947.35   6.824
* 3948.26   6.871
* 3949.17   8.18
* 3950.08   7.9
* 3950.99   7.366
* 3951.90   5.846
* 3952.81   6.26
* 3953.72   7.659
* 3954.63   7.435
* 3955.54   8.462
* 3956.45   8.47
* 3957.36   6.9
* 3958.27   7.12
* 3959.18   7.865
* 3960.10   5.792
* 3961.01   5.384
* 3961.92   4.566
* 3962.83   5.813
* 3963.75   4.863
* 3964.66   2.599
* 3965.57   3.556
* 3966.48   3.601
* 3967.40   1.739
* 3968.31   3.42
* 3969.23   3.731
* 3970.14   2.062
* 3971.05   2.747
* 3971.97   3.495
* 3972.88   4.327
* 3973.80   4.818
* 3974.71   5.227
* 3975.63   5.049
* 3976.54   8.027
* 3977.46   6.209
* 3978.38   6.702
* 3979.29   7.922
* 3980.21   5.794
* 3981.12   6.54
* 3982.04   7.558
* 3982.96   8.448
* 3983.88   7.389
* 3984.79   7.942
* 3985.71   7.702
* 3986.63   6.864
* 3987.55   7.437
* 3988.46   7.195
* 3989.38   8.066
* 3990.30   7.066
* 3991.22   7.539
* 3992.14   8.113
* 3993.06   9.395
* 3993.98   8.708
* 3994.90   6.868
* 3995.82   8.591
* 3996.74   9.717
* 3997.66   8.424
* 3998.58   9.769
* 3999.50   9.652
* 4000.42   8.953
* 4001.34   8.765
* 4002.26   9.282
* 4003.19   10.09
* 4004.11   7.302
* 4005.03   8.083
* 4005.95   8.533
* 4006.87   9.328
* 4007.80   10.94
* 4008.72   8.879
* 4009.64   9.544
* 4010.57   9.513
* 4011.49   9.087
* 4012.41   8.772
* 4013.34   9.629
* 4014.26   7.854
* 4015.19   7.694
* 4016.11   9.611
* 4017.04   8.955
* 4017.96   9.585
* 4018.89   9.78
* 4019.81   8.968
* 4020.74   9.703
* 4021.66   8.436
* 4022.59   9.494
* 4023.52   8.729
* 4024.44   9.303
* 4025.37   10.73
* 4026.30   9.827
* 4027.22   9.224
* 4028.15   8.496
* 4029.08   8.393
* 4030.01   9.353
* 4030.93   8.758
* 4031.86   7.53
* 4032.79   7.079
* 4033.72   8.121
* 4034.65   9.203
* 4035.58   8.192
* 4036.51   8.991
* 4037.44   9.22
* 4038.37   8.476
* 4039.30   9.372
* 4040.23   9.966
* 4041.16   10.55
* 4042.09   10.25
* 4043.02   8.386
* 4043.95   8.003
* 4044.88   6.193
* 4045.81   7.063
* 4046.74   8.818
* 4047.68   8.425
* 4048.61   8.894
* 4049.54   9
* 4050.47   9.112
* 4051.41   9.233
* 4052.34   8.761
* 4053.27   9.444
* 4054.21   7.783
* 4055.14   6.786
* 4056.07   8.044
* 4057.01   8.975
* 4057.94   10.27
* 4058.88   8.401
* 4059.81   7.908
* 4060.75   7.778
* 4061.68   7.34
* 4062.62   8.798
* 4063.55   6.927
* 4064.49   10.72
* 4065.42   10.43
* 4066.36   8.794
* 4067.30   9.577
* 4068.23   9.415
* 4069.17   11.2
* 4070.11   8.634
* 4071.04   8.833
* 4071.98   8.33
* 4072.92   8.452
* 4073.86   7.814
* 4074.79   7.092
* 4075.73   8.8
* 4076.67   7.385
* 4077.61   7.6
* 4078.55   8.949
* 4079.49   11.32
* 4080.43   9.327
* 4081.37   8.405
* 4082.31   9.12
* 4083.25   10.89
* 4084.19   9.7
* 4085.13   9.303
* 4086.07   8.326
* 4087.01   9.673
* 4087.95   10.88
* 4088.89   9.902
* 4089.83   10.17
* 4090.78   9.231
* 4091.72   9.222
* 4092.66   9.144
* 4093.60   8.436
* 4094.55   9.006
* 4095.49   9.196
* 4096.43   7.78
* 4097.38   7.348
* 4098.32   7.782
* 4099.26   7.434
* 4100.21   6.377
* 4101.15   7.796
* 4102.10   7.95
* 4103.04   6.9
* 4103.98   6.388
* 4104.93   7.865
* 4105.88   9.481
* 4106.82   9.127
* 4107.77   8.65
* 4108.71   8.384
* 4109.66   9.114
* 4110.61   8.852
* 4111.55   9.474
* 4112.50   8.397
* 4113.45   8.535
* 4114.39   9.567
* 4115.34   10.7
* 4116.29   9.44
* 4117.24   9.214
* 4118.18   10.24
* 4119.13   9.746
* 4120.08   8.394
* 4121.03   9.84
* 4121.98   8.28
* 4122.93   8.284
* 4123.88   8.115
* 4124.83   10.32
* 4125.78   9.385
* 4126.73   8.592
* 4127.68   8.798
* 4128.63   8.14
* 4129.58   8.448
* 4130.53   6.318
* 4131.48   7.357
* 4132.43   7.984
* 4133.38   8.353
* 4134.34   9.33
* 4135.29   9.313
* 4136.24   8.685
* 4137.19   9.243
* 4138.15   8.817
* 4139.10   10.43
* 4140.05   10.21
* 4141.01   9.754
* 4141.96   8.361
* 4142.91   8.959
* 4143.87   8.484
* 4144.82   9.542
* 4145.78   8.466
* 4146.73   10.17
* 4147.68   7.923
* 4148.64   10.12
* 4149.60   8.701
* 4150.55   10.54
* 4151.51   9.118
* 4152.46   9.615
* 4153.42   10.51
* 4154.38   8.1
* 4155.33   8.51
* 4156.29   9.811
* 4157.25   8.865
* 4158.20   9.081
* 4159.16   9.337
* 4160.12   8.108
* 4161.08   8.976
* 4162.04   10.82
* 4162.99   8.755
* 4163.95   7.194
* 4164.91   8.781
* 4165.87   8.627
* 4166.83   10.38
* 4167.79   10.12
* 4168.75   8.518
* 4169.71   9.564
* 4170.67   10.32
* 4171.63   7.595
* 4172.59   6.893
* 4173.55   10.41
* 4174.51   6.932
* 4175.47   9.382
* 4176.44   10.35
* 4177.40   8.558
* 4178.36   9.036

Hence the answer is 1.7 angstrom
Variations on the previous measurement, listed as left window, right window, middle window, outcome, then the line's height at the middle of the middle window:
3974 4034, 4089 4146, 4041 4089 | -1.43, 8.57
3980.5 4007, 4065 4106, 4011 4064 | -1.61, 8.48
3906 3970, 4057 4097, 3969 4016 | -2.70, 7.17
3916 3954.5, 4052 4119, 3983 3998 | -2.17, 6.94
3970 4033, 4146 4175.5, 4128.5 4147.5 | 0.27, 8.94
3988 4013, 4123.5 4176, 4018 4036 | -0.28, 8.79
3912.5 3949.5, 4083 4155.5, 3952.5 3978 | 4.33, 6.35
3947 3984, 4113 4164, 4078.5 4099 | -2.77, 8.13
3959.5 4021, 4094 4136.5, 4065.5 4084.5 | -2.05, 8.13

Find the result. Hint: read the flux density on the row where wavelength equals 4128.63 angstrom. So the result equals 8.14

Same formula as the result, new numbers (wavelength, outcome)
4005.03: 8.083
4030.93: 8.758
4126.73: 8.592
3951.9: 5.846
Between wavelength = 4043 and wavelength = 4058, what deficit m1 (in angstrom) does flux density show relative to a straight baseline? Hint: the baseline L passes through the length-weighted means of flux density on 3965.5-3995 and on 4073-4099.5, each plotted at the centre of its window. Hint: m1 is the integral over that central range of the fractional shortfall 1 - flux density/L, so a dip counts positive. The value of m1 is -0.8 angstrom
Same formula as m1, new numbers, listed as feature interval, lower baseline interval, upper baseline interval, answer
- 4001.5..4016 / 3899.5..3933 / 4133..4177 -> -2.6 angstrom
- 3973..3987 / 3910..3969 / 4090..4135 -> -0.5 angstrom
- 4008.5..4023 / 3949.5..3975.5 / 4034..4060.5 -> -3.2 angstrom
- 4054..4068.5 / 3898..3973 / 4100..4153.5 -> -1.4 angstrom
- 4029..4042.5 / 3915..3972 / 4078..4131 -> -2.6 angstrom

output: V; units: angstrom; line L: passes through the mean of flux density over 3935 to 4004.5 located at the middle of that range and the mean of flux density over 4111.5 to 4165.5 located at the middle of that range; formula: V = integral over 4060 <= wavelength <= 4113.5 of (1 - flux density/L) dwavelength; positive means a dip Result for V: -3.1 angstrom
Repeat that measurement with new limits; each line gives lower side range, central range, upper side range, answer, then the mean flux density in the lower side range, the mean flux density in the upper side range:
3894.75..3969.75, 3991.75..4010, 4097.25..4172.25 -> -4.73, 6.21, 8.86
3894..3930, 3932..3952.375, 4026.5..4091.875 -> 4.92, 7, 8.85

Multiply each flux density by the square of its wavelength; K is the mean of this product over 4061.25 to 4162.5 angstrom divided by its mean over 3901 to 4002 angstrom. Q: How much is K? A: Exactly 1.50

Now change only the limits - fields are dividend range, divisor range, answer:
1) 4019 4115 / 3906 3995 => 1.50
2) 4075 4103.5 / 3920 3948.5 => 1.74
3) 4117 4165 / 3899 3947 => 1.61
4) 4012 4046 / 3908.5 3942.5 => 1.58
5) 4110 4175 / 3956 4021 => 1.34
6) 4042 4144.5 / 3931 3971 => 1.73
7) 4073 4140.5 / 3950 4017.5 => 1.30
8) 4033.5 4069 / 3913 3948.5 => 1.63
